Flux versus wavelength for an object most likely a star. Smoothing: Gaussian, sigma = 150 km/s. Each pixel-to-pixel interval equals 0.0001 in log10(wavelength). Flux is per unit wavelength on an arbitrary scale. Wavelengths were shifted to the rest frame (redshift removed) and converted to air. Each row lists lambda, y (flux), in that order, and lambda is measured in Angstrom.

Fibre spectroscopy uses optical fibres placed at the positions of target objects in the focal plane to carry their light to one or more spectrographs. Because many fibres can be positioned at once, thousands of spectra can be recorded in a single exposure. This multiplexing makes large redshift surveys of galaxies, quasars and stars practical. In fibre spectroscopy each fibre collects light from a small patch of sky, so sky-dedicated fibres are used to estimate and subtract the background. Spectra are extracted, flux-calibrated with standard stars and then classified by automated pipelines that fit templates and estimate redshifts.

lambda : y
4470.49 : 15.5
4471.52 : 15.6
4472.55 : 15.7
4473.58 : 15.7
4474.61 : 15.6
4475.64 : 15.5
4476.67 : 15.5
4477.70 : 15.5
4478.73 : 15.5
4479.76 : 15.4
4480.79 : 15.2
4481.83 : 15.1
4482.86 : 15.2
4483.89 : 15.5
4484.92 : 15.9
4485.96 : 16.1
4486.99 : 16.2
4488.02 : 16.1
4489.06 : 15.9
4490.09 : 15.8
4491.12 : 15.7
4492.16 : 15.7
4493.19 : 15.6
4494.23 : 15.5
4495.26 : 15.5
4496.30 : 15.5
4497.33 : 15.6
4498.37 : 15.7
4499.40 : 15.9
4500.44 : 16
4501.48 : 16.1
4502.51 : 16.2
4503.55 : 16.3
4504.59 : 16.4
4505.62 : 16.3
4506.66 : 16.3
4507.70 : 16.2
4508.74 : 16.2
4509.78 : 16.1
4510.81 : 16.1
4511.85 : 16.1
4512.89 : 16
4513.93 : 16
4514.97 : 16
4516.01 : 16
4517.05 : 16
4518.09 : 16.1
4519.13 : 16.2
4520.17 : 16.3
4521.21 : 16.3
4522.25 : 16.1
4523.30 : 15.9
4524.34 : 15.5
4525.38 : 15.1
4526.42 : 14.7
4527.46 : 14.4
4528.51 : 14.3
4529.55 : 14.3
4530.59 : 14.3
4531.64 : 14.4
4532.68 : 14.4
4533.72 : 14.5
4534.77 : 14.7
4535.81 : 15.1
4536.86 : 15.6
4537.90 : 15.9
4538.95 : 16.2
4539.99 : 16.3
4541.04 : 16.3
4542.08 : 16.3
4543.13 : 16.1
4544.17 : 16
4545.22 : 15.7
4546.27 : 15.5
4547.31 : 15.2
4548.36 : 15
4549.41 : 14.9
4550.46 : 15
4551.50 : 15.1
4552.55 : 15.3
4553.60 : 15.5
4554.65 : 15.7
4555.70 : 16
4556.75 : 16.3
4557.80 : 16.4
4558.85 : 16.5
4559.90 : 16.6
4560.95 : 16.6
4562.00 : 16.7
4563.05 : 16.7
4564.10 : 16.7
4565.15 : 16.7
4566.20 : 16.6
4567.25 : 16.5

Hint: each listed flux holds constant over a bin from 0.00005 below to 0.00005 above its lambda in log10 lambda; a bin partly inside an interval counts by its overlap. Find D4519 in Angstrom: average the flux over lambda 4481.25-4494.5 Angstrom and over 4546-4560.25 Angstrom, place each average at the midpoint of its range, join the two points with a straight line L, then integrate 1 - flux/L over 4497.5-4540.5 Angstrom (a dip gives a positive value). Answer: 0.0 Angstrom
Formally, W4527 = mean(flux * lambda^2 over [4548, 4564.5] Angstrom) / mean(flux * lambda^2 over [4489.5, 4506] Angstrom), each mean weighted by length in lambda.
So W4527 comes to 1.03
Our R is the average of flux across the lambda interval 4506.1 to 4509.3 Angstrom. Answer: 16.2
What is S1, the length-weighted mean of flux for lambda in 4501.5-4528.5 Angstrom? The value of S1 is 15.9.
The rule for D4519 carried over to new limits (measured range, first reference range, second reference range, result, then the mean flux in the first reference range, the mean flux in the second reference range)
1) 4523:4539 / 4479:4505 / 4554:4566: 1.2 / 15.8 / 16.4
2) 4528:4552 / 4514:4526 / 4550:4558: 0.8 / 15.9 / 15.6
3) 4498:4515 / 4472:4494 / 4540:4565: -0.4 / 15.6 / 15.9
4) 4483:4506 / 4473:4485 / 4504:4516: -0.1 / 15.5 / 16.2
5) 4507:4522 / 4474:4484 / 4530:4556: -0.7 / 15.4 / 15.4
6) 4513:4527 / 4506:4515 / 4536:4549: 0.1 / 16.1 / 15.8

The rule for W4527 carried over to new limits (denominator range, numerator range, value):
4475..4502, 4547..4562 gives 1.04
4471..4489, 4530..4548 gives 1.02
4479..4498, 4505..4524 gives 1.04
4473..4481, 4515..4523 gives 1.06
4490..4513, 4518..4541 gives 0.97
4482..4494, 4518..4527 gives 1.02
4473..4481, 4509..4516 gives 1.05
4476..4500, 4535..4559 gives 1.03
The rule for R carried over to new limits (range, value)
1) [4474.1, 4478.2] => 15.5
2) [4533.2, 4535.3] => 14.6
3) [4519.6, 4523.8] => 16.1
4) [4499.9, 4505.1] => 16.2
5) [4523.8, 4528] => 14.9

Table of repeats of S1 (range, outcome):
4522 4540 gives 15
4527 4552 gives 15.2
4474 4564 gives 15.7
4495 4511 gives 16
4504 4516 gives 16.2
